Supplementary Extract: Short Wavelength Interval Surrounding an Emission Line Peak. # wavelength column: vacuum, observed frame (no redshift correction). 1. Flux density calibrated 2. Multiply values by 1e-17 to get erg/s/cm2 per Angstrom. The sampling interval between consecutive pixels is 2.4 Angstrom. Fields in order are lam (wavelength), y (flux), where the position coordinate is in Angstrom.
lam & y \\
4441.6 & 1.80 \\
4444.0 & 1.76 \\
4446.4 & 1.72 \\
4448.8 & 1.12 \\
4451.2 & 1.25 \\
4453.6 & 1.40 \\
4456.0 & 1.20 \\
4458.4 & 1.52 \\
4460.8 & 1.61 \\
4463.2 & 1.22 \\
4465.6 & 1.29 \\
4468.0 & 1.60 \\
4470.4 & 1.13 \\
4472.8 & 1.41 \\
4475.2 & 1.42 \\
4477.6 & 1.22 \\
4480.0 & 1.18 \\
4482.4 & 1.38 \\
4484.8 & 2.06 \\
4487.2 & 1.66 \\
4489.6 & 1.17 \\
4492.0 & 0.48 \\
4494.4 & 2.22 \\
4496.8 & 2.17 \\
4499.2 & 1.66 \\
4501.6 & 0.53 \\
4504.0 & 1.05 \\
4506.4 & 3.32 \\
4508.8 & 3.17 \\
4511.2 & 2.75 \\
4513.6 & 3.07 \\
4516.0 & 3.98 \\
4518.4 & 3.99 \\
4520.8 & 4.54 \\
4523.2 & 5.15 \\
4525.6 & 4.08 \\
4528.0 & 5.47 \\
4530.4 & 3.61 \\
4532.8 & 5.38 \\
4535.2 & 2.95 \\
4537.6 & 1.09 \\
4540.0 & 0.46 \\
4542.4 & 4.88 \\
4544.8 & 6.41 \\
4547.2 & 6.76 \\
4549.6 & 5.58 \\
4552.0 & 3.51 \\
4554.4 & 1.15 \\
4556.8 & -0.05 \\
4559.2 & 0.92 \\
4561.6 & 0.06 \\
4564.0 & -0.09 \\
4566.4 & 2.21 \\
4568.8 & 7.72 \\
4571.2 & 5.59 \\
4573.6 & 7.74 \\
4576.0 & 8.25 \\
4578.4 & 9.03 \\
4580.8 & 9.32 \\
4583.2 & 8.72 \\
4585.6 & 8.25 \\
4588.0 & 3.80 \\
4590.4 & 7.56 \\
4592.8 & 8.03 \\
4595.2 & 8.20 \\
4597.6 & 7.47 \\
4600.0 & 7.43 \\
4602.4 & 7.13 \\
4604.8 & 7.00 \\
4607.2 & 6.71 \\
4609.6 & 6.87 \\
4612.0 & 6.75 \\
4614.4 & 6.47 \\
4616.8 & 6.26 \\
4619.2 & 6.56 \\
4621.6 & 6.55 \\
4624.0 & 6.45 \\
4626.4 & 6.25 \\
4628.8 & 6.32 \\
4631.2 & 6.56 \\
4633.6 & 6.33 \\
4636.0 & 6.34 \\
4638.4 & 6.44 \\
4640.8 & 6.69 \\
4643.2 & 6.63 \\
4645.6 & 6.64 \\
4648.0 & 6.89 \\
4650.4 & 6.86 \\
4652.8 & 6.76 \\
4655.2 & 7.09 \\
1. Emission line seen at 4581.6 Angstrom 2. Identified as Lyman alpha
